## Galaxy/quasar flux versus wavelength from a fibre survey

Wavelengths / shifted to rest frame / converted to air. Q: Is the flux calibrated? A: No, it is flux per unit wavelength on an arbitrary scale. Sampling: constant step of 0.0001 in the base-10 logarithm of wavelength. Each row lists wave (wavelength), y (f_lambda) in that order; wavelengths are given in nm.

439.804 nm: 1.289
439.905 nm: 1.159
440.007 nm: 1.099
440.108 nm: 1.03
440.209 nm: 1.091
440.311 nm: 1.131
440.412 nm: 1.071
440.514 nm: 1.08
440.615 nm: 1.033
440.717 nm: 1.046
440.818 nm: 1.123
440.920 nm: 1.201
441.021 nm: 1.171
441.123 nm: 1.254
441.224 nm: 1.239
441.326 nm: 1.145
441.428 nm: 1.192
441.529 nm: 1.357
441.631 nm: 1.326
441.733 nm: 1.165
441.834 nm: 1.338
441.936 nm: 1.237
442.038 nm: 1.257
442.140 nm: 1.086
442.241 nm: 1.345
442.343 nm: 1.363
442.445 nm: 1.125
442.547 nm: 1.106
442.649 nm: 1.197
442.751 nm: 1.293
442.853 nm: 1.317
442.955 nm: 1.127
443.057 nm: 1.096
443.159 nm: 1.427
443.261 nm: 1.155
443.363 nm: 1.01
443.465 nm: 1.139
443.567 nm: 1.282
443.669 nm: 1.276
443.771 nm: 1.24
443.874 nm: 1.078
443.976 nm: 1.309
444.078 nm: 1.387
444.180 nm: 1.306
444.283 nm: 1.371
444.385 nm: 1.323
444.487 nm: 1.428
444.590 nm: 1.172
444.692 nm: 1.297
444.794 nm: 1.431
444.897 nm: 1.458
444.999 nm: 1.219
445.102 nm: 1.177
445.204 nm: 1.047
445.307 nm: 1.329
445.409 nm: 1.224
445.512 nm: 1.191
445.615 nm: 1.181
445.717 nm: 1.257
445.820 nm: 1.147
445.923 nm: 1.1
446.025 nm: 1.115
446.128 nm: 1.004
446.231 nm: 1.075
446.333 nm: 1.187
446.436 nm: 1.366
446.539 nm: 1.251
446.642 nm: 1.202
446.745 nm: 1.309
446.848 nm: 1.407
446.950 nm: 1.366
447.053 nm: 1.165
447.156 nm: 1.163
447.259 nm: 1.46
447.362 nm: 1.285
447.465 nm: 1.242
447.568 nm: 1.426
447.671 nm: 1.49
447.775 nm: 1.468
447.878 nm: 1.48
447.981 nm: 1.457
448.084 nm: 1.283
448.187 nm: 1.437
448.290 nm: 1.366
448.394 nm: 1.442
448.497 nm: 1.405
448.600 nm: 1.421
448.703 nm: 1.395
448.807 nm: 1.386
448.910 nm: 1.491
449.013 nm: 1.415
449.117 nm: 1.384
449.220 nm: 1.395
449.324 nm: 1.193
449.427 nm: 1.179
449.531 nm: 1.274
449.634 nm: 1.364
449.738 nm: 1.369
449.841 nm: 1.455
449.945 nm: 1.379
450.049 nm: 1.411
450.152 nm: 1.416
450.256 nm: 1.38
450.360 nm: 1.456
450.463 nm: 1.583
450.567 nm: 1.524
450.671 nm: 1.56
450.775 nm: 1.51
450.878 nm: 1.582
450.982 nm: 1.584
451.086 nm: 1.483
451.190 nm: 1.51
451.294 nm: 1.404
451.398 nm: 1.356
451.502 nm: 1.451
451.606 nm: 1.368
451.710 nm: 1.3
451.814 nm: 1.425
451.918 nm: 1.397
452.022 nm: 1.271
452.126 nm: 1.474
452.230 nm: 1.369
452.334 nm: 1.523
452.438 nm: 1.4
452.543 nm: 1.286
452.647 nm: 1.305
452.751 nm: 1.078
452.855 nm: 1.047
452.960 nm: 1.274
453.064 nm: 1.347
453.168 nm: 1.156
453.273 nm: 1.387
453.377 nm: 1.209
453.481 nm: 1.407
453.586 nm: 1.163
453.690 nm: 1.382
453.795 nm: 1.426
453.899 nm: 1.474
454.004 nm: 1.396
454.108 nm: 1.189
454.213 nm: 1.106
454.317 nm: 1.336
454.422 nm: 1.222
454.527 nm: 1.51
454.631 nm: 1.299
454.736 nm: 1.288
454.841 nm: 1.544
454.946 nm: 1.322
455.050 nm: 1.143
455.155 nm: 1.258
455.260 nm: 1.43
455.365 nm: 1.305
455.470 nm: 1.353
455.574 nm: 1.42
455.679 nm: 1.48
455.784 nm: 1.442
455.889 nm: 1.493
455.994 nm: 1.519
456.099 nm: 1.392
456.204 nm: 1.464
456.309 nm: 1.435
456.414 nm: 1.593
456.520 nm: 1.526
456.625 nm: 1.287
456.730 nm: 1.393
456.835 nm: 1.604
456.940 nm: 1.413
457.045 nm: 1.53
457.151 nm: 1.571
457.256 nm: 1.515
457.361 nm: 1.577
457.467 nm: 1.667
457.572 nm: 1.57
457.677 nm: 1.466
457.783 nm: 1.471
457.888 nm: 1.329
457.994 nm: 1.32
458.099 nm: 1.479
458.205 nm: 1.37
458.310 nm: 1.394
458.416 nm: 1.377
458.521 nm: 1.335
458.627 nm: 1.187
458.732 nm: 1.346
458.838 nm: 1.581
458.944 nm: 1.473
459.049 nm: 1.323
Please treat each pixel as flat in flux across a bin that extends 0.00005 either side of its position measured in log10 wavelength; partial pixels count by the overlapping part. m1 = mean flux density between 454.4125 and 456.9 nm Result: 1.41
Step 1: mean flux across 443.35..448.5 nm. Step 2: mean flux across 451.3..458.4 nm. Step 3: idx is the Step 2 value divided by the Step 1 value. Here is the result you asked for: 1.08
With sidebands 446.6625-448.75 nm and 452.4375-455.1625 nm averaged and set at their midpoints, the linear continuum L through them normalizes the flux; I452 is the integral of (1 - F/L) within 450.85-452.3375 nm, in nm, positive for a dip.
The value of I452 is -0.12 nm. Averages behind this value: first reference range 1.37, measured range 1.43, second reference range 1.29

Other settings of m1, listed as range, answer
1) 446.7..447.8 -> 1.34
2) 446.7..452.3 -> 1.4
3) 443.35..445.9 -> 1.25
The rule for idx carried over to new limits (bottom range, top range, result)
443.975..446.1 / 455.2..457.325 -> 1.16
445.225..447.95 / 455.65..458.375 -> 1.16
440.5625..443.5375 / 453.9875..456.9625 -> 1.15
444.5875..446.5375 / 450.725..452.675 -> 1.17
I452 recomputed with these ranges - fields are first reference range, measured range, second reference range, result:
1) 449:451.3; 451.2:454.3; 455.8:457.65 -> 0.28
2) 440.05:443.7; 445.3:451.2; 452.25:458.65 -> -0.32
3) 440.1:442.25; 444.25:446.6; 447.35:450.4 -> 0.11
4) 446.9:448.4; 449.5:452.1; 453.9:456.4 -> -0.13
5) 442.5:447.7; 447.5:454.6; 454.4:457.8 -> -0.15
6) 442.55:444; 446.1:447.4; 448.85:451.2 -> 0.07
